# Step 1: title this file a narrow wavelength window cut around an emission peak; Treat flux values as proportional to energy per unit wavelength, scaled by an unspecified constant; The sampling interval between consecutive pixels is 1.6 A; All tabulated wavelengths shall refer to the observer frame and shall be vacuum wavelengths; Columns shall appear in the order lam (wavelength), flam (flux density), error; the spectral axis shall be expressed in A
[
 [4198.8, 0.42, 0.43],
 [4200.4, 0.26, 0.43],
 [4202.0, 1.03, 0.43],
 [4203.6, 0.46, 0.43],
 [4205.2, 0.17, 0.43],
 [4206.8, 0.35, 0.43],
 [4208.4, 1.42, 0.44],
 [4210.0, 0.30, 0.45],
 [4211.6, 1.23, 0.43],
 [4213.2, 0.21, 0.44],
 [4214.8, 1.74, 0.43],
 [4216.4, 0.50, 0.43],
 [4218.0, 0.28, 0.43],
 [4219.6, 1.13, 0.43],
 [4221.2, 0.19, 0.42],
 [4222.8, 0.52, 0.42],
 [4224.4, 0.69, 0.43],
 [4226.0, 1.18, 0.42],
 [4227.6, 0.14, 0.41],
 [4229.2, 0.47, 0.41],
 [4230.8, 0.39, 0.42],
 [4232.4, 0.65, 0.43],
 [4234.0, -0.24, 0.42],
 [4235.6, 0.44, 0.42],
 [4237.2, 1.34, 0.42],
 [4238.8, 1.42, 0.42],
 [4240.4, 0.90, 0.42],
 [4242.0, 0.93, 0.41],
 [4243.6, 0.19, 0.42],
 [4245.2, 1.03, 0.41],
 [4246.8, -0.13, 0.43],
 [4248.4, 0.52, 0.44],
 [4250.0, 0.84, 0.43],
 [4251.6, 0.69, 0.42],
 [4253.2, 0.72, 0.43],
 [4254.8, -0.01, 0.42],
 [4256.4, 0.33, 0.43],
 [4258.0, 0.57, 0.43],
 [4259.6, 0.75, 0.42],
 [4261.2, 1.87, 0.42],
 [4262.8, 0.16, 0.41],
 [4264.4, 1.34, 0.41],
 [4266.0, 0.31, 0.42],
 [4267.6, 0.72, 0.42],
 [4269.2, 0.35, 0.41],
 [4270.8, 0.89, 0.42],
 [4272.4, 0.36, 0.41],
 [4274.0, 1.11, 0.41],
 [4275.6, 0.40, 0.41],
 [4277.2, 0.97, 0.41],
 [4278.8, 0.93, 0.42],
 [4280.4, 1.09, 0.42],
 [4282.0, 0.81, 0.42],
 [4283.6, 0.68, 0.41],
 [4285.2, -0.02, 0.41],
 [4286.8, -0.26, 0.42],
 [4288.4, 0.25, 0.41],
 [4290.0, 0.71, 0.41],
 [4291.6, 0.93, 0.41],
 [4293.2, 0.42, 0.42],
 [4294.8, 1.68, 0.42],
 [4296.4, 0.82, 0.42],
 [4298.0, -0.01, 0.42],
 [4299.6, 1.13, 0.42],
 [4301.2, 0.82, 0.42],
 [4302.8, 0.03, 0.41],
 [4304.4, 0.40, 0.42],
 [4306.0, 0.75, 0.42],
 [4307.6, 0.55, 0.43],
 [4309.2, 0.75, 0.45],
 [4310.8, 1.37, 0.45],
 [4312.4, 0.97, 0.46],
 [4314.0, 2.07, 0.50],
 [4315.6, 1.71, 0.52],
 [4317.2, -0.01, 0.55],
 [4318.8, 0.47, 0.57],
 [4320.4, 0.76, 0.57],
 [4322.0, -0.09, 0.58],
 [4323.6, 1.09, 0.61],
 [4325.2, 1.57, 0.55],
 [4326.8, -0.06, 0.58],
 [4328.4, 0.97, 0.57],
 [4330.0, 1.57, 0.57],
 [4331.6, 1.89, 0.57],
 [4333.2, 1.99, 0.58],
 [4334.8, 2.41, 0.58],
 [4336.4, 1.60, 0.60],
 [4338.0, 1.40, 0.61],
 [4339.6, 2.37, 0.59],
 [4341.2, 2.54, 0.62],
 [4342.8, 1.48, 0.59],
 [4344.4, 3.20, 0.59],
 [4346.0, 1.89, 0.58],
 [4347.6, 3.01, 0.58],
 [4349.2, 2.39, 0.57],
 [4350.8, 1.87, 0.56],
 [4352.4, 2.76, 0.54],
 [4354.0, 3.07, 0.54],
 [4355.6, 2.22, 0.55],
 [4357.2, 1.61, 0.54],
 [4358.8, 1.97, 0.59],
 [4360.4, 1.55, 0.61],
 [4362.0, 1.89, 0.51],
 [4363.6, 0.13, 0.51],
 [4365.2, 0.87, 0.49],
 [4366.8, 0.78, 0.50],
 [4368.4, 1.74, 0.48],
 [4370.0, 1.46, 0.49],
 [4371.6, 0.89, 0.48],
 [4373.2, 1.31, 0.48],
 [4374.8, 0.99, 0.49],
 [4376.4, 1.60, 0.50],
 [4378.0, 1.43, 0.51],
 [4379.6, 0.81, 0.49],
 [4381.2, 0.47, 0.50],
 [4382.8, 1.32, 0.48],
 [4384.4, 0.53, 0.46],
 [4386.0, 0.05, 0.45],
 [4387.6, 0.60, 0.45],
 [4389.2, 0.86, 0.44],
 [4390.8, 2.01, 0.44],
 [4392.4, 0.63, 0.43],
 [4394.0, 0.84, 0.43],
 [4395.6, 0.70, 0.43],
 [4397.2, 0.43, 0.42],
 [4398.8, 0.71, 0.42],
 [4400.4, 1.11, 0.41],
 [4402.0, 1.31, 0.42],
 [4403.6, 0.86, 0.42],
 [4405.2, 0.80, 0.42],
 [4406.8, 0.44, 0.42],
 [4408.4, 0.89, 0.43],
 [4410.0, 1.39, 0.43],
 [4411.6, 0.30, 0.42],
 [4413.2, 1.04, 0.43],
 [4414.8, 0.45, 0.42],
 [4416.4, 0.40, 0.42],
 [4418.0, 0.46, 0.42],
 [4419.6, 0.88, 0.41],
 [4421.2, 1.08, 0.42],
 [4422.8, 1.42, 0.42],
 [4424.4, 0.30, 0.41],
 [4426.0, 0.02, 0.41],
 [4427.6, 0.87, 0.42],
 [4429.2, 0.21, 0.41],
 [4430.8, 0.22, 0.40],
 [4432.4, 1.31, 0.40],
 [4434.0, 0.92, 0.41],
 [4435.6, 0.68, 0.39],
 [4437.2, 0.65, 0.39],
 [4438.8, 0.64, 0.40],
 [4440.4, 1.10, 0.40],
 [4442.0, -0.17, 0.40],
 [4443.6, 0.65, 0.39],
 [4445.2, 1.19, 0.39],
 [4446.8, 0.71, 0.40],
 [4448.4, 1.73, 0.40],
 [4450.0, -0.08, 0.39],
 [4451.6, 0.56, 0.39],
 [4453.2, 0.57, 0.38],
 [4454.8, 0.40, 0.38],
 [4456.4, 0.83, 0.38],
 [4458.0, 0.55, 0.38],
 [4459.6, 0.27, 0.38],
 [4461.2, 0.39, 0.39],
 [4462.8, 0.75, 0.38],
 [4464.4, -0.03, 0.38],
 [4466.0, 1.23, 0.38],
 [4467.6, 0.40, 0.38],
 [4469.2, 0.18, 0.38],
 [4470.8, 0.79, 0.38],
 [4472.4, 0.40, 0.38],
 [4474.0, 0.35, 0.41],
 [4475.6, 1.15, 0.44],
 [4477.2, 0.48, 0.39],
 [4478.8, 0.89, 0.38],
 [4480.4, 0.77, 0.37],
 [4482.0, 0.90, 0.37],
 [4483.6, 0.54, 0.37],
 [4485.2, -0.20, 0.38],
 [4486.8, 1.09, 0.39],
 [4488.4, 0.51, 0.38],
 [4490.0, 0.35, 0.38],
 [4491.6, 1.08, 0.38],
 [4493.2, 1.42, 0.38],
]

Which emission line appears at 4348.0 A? C IV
